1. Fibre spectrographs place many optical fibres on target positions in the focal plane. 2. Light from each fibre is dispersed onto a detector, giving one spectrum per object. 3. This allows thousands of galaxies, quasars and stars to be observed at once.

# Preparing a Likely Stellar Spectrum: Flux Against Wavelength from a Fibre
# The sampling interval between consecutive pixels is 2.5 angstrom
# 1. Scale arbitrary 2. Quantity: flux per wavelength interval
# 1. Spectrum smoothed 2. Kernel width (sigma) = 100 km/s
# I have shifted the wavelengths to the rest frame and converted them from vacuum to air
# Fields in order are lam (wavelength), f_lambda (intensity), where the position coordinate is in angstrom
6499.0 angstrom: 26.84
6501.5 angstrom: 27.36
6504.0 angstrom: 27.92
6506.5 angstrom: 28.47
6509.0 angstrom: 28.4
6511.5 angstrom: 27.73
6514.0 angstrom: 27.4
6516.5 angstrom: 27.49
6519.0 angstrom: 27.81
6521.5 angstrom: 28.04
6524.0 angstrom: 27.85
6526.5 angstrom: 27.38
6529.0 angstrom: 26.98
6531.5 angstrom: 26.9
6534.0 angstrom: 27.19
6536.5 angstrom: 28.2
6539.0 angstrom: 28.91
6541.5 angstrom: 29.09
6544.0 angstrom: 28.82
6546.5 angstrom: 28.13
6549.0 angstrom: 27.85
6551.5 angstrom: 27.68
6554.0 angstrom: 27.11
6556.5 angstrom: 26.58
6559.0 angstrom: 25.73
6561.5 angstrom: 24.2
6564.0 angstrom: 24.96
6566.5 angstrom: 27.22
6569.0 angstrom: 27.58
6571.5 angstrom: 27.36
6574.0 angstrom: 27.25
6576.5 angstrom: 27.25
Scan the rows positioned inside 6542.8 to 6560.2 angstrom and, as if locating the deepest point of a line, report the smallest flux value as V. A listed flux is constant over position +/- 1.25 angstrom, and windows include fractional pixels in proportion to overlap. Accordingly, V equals 25.73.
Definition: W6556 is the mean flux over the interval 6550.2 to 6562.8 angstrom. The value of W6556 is 26.3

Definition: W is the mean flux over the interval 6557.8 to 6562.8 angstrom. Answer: 25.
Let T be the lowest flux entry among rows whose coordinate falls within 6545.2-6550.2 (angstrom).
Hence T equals 27.85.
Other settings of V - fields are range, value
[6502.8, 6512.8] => 27.73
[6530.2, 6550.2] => 26.9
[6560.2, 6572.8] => 24.2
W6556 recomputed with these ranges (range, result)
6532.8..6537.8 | 27.7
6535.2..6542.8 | 28.7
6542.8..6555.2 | 27.9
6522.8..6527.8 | 27.6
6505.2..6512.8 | 28.2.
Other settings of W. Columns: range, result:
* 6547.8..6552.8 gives 27.8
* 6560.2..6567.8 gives 25.5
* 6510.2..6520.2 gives 27.6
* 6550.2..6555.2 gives 27.4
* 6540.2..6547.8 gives 28.7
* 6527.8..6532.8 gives 26.9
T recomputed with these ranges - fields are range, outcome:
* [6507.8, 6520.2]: 27.4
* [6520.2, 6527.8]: 27.38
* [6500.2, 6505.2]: 27.36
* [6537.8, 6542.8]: 28.91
